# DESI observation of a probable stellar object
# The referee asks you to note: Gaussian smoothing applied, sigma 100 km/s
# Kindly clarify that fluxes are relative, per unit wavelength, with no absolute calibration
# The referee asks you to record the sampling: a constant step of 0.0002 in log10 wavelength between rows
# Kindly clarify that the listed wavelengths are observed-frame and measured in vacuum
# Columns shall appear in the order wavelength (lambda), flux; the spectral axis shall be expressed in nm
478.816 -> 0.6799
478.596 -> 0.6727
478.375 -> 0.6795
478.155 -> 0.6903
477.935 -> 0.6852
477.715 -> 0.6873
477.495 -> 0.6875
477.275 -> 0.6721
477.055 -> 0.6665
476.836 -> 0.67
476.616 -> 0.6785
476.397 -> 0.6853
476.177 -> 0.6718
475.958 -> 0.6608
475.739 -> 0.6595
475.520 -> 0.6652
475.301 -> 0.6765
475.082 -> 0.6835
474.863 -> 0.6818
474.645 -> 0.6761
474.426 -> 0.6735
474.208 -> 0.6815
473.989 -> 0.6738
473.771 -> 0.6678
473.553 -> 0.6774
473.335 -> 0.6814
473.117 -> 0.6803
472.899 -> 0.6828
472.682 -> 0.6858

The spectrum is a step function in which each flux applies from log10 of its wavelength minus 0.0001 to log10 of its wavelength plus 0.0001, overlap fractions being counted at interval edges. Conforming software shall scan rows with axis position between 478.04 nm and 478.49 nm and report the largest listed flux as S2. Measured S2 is 0.6903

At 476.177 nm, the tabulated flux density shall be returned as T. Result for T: 0.6718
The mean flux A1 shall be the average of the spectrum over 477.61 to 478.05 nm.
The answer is 0.687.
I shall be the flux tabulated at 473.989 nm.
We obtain 0.6738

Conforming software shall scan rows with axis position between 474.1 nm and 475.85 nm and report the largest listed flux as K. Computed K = 0.6835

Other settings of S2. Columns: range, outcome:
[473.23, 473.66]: 0.6814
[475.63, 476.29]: 0.6718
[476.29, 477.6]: 0.6875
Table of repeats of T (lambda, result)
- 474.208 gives 0.6815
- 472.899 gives 0.6828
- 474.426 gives 0.6735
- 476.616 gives 0.6785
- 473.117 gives 0.6803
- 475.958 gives 0.6608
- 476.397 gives 0.6853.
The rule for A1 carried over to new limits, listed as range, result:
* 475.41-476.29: 0.664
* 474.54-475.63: 0.677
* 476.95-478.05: 0.68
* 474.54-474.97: 0.68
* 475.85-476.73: 0.674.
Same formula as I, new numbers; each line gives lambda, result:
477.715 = 0.6873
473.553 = 0.6774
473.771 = 0.6678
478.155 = 0.6903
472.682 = 0.6858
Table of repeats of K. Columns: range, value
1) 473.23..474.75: 0.6815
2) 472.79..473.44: 0.6828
